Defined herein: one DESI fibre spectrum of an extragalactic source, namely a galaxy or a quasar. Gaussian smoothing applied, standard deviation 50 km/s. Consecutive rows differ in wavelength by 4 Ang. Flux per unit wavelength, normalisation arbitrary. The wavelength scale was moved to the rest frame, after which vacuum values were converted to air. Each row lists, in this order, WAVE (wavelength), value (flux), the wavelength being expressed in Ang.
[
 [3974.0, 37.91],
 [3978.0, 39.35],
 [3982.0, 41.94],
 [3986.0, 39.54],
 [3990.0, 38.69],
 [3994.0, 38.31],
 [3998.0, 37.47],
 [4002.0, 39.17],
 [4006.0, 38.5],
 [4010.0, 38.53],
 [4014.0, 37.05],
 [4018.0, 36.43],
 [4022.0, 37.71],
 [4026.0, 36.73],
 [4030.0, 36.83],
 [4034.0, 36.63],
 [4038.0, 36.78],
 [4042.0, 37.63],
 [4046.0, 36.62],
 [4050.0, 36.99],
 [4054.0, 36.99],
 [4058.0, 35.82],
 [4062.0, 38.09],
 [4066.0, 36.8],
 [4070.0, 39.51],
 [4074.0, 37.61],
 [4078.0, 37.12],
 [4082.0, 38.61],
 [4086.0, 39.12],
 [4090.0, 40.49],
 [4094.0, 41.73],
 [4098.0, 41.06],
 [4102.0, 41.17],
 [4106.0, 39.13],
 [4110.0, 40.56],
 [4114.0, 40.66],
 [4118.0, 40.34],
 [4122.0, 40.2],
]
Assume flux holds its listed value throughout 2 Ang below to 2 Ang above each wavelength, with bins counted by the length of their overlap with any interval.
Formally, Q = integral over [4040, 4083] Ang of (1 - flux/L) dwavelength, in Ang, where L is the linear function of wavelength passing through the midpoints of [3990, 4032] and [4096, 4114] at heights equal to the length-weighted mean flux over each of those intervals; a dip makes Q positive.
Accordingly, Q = 2.0 Ang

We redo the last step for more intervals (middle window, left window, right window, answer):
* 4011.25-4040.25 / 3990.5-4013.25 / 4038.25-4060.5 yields 0.5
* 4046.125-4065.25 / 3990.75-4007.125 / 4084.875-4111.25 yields 1.3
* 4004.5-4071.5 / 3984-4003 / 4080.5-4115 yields 3.5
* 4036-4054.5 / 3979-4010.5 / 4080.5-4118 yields 1.2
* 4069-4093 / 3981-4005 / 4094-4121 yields 0.8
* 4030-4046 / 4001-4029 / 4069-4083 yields 0.4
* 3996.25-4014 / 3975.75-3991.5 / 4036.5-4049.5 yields 0.3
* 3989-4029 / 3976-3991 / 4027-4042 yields 0.6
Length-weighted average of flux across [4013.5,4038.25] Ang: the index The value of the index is 36.9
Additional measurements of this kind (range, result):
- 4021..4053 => 37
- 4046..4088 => 37.6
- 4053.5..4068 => 36.9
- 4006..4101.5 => 37.9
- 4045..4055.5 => 36.9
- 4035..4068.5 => 37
